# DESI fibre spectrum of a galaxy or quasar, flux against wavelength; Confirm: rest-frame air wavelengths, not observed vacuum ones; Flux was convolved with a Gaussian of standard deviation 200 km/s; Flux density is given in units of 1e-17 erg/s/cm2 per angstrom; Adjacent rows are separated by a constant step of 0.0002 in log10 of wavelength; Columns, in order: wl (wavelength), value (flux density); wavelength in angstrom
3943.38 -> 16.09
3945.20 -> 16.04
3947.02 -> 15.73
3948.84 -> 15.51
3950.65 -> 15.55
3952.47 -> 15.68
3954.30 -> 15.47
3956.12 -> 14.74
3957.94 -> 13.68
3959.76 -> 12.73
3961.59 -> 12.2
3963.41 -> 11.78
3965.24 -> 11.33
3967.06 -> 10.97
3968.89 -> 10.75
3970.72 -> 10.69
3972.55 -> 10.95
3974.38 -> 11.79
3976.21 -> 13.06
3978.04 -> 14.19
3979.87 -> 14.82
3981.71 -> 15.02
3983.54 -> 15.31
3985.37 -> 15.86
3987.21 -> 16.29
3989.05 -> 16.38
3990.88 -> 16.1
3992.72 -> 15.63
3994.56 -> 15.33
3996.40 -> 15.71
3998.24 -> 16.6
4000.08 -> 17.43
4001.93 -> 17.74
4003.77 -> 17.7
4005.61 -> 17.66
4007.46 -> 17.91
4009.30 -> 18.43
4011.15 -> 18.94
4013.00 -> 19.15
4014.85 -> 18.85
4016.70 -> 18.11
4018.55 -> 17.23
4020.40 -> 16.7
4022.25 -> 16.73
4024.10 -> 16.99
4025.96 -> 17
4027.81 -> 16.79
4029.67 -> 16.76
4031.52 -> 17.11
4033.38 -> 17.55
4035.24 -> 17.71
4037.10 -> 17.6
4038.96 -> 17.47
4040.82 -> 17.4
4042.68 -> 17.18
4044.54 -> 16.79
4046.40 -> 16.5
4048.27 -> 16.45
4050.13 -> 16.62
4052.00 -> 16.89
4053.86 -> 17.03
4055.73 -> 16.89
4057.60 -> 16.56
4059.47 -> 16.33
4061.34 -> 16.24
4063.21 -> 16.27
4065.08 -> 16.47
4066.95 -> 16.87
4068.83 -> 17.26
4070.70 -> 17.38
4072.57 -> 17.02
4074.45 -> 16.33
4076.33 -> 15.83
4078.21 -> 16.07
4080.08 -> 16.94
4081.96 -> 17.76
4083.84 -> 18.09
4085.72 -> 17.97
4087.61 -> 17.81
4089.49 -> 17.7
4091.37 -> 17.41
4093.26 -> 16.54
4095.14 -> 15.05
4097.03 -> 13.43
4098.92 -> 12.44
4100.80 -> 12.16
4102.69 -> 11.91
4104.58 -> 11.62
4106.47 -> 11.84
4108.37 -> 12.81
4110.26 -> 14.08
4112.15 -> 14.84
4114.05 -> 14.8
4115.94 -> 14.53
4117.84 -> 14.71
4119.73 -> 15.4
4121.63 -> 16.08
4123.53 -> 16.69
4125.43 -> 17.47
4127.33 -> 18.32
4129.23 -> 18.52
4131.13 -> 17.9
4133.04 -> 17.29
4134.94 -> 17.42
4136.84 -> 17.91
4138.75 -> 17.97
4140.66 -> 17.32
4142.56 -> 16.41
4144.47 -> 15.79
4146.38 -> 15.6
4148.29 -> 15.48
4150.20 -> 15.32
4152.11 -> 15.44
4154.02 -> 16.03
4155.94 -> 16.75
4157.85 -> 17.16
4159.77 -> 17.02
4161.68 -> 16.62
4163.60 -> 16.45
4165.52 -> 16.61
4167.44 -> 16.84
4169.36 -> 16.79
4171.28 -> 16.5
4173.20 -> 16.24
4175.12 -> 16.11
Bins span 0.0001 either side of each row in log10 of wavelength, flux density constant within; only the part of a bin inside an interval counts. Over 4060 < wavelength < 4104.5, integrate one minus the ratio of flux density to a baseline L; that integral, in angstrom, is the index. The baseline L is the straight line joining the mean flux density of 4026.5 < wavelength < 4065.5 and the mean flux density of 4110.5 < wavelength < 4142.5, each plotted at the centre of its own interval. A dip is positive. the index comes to 2.0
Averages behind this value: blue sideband 16.9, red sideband 16.6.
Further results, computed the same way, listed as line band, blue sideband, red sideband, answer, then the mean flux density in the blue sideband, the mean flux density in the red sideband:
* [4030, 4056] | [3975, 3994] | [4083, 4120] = -3.7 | 15.2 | 14.7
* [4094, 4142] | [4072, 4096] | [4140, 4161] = 3.6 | 17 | 16.2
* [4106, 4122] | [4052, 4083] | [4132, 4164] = 2.2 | 16.7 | 16.6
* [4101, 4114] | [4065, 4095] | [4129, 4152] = 3.1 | 17.1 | 16.8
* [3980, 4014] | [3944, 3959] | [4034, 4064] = -1.6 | 15.3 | 16.9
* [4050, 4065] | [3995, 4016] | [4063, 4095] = 0.6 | 17.8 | 17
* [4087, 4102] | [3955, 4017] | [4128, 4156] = 1.0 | 15.1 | 16.8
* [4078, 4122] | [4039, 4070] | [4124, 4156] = 4.6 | 16.8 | 16.9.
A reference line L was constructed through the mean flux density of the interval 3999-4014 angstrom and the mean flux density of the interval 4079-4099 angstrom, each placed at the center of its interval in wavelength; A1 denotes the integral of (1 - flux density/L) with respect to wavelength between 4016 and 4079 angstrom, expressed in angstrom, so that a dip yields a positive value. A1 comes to 1.78 angstrom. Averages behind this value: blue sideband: 18.1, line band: 16.9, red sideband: 16.6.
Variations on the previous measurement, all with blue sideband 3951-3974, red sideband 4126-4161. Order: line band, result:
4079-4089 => -1.43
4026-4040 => -2.93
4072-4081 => -0.65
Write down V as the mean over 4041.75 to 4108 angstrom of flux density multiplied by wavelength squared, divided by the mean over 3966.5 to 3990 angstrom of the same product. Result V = 1.23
